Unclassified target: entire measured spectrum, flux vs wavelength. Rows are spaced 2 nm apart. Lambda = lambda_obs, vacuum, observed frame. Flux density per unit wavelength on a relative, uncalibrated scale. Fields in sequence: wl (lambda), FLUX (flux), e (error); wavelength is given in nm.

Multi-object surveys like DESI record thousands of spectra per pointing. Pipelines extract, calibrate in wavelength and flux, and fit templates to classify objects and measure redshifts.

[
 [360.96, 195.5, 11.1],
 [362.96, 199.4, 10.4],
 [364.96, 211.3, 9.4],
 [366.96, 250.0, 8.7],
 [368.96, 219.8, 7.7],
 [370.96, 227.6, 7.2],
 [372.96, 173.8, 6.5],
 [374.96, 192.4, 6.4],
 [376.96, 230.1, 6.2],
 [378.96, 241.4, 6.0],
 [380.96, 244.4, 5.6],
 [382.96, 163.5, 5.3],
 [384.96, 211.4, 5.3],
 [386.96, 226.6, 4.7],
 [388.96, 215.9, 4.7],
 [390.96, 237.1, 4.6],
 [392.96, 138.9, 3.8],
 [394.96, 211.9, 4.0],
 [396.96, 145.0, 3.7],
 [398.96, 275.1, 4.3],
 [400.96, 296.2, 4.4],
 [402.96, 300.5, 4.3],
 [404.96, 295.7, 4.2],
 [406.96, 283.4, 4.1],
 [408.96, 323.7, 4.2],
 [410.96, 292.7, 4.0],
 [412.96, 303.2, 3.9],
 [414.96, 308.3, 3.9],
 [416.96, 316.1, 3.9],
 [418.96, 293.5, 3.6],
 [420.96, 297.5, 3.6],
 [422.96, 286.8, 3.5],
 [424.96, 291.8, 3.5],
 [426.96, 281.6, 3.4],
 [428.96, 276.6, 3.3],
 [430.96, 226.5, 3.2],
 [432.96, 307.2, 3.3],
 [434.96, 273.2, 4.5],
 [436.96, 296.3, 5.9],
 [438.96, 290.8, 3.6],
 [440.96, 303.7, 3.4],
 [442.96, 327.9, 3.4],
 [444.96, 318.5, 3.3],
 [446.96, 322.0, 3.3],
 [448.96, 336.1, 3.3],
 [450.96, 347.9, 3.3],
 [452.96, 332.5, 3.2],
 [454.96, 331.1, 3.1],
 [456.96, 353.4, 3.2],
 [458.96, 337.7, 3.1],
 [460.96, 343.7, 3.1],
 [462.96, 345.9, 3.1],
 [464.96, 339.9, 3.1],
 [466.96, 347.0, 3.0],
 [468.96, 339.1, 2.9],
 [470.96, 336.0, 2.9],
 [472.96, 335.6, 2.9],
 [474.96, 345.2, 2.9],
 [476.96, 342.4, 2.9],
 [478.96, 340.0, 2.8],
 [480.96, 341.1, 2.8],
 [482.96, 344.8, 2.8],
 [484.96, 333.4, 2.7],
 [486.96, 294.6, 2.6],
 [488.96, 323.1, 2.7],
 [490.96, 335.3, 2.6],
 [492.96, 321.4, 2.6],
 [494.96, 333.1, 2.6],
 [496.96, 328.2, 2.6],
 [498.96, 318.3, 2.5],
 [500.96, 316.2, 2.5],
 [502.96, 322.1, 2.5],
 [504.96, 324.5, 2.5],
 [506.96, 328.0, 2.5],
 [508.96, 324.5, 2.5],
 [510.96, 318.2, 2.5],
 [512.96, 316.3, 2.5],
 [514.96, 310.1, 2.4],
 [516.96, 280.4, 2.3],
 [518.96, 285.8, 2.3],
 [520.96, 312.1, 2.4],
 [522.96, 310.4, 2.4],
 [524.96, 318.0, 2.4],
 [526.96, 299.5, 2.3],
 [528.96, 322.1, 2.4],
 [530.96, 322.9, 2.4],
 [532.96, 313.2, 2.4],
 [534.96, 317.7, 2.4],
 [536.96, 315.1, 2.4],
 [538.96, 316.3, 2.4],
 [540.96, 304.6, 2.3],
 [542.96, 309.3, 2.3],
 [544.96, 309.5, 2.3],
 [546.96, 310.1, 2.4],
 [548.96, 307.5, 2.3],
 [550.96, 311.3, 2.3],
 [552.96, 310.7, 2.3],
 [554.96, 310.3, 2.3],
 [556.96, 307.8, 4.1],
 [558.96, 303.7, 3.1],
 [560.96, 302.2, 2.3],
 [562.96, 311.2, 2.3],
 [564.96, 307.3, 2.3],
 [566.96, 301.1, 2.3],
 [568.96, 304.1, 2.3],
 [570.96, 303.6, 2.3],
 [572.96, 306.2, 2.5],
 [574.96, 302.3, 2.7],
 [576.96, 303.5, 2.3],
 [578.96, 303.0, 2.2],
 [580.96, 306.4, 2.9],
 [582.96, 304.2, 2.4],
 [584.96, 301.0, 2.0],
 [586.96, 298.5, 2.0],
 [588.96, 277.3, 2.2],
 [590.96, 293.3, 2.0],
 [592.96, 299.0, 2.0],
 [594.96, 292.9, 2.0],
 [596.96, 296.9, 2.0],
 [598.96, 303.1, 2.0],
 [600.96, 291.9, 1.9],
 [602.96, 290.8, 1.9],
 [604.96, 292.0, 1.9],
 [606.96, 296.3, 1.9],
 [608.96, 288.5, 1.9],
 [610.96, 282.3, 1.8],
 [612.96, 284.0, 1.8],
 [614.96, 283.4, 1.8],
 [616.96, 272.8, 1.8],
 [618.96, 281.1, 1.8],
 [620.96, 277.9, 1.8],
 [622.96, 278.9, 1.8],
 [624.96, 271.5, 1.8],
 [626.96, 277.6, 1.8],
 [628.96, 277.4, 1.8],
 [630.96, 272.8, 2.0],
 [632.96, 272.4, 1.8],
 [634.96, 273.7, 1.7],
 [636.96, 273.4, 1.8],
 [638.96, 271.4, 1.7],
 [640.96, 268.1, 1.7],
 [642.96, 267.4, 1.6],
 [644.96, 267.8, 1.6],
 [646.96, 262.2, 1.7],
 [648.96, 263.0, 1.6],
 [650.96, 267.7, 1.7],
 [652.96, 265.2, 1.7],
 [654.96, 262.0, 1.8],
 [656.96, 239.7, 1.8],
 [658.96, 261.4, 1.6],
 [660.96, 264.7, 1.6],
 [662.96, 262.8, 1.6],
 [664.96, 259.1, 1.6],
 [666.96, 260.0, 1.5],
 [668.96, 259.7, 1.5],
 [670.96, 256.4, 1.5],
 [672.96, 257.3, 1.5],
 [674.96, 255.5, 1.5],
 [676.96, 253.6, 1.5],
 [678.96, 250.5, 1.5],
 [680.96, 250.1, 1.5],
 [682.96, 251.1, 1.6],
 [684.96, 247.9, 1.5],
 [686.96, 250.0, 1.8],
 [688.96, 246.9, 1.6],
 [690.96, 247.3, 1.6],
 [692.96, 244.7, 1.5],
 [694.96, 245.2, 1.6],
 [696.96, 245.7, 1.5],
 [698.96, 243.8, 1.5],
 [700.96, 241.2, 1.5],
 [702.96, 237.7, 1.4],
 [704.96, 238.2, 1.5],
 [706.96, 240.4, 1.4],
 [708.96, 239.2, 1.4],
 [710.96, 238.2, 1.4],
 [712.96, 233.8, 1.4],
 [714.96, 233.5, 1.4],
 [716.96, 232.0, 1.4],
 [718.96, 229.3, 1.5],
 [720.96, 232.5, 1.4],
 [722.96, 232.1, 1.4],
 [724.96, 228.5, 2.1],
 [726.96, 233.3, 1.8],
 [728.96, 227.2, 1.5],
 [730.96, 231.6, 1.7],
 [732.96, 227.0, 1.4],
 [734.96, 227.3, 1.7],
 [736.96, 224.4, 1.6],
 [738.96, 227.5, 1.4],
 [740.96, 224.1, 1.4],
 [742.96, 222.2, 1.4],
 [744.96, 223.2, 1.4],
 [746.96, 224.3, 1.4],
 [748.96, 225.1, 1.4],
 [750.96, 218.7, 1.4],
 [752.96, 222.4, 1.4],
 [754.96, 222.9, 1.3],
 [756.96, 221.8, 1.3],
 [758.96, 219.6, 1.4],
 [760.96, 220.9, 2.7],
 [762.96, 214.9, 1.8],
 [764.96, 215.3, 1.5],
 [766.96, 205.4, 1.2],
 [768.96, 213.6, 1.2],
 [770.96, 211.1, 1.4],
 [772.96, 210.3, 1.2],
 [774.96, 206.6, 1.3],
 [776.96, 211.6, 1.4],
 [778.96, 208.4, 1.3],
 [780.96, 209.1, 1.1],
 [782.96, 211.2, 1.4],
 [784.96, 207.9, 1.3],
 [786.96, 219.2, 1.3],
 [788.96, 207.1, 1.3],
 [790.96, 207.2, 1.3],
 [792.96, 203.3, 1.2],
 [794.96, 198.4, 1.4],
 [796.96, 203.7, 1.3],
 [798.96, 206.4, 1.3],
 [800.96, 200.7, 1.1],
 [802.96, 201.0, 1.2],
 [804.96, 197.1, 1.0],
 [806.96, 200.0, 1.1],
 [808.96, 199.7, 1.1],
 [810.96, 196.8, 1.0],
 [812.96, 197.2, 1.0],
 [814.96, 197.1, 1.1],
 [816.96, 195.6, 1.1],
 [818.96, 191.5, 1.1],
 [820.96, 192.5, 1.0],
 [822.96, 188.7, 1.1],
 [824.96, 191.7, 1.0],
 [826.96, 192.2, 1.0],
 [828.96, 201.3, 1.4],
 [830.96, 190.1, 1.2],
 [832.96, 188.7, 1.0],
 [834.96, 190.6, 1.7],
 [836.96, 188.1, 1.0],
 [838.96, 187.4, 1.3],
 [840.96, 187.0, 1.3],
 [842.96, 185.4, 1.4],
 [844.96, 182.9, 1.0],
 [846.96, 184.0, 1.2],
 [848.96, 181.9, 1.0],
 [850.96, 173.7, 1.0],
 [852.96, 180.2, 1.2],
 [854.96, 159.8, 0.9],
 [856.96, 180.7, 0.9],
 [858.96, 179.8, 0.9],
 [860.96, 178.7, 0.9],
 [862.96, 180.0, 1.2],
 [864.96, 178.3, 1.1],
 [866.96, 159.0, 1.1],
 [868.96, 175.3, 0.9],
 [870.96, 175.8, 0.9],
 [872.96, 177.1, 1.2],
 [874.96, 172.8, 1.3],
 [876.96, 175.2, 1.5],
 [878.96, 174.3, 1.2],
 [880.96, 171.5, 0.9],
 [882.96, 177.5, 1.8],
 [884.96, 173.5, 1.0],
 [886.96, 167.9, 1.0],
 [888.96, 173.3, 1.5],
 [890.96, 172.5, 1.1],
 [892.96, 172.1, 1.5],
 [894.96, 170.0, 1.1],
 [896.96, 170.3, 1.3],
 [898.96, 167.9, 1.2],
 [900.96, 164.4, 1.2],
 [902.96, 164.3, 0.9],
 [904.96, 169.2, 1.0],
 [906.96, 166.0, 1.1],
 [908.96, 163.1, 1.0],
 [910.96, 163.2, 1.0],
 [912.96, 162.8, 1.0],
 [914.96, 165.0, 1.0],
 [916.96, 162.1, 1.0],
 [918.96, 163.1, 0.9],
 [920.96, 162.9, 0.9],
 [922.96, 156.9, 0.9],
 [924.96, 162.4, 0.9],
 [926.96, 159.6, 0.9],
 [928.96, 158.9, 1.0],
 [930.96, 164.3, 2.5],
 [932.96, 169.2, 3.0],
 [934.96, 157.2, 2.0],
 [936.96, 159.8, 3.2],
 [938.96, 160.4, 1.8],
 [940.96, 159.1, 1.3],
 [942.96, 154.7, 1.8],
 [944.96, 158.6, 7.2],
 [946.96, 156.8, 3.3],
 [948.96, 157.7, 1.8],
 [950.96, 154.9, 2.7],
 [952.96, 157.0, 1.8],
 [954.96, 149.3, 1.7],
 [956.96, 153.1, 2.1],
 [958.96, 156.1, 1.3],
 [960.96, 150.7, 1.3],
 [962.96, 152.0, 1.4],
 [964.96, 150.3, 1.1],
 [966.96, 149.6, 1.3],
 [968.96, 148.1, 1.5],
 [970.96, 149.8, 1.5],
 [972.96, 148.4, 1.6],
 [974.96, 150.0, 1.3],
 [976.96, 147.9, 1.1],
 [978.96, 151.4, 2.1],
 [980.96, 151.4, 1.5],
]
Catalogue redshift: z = 0.000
